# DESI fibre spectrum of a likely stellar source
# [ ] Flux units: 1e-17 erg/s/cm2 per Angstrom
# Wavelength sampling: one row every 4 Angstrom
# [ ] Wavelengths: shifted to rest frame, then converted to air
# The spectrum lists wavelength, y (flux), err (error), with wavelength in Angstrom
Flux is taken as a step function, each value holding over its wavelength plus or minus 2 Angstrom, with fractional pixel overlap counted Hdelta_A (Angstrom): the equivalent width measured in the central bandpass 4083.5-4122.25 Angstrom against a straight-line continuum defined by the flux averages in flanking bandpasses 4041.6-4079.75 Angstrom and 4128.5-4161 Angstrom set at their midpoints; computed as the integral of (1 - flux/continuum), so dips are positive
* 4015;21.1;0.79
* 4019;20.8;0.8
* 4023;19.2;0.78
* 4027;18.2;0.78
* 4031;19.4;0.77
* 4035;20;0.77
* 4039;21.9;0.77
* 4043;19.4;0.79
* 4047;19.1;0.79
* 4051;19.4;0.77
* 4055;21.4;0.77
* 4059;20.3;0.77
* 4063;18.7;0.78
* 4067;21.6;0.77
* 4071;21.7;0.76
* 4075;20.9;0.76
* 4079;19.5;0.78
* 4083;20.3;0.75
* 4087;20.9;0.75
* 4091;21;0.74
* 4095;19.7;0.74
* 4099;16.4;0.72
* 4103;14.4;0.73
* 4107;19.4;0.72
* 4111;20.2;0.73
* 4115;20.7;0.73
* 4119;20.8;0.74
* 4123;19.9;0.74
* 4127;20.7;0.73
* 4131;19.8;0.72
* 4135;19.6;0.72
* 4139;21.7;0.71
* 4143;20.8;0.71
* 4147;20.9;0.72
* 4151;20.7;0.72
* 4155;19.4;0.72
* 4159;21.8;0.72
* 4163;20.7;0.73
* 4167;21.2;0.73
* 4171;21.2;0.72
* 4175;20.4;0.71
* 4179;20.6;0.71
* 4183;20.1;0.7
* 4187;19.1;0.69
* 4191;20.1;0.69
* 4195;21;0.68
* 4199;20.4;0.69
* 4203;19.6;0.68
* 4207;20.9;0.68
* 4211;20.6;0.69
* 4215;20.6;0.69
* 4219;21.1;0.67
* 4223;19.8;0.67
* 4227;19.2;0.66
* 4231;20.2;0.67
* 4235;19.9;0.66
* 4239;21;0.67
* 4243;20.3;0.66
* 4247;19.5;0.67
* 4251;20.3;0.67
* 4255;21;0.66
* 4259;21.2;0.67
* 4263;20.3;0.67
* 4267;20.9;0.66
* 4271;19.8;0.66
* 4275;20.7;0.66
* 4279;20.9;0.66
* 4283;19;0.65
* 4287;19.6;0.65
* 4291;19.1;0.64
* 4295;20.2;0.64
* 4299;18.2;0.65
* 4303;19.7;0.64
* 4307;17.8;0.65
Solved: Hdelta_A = 2.0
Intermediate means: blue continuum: 20.2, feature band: 19.3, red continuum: 20.6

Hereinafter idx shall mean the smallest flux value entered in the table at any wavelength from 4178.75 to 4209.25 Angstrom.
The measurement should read 19.1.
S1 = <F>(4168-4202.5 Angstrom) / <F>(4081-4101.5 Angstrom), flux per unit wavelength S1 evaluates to 1.0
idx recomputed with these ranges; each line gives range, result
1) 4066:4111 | 14.4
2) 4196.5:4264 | 19.2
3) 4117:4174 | 19.4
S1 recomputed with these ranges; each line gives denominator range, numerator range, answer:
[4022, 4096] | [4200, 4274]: 1.01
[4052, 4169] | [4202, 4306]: 1.00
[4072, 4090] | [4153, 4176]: 1.01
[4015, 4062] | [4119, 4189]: 1.03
